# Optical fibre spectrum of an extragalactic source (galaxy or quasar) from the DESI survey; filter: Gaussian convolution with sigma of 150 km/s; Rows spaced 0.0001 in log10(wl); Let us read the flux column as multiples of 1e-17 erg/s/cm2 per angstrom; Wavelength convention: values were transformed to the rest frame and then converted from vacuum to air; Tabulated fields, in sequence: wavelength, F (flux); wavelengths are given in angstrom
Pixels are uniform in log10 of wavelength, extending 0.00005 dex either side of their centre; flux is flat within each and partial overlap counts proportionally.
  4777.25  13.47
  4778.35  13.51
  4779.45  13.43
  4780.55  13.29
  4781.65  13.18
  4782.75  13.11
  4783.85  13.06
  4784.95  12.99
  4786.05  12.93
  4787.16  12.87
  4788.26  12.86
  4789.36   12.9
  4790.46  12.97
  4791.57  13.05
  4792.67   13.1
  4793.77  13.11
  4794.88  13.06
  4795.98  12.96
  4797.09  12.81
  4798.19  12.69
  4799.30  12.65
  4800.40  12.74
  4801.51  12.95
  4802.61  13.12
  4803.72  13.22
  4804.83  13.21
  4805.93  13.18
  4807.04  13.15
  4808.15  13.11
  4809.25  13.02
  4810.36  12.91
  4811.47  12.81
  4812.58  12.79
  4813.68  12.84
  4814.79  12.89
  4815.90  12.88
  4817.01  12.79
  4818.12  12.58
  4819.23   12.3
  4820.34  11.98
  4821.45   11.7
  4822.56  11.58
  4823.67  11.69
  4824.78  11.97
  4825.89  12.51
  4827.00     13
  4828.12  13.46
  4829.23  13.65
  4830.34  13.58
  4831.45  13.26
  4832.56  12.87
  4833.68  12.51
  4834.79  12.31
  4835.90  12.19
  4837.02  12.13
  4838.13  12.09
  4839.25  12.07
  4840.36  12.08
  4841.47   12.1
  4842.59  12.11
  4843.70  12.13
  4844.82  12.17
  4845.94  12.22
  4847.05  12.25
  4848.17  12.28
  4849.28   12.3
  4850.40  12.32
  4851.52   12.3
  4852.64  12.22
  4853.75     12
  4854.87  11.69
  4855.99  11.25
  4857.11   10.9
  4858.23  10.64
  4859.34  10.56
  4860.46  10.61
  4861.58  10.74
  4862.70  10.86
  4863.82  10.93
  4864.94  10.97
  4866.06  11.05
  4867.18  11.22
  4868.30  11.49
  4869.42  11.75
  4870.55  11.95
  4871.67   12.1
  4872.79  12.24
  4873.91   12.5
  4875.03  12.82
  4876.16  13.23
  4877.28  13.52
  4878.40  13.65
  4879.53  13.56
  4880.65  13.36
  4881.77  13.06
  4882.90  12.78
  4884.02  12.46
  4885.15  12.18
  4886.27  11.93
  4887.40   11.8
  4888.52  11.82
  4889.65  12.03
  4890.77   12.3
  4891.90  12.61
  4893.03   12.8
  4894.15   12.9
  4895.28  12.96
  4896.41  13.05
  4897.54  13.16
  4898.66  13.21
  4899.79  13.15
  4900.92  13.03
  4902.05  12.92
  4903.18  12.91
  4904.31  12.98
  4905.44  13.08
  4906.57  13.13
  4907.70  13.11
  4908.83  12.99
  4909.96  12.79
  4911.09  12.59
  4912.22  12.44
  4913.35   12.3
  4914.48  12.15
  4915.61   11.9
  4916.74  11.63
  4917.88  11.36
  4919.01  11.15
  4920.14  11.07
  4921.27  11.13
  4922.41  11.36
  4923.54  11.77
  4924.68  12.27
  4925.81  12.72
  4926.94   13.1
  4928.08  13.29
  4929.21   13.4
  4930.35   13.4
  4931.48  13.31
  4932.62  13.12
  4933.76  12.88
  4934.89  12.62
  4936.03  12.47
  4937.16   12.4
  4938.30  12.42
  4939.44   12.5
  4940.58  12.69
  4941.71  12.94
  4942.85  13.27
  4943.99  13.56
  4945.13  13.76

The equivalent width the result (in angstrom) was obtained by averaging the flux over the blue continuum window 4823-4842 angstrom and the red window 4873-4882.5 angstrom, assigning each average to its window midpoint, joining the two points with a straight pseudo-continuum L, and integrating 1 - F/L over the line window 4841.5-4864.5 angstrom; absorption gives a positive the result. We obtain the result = 2.14 angstrom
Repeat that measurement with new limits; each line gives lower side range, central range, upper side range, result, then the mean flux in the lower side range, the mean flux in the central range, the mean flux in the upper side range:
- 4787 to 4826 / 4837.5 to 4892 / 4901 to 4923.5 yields 2.02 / 12.8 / 12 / 12.3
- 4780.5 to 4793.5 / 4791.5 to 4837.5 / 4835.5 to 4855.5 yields -0.58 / 13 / 12.8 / 12.1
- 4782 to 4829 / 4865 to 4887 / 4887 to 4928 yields 0.23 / 12.8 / 12.4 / 12.4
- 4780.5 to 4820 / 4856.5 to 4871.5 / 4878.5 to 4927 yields 1.87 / 12.9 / 11.1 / 12.5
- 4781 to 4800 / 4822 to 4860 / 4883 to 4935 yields 1.77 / 13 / 12.2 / 12.5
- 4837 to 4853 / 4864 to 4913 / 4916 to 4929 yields -2.18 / 12.2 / 12.6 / 11.9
